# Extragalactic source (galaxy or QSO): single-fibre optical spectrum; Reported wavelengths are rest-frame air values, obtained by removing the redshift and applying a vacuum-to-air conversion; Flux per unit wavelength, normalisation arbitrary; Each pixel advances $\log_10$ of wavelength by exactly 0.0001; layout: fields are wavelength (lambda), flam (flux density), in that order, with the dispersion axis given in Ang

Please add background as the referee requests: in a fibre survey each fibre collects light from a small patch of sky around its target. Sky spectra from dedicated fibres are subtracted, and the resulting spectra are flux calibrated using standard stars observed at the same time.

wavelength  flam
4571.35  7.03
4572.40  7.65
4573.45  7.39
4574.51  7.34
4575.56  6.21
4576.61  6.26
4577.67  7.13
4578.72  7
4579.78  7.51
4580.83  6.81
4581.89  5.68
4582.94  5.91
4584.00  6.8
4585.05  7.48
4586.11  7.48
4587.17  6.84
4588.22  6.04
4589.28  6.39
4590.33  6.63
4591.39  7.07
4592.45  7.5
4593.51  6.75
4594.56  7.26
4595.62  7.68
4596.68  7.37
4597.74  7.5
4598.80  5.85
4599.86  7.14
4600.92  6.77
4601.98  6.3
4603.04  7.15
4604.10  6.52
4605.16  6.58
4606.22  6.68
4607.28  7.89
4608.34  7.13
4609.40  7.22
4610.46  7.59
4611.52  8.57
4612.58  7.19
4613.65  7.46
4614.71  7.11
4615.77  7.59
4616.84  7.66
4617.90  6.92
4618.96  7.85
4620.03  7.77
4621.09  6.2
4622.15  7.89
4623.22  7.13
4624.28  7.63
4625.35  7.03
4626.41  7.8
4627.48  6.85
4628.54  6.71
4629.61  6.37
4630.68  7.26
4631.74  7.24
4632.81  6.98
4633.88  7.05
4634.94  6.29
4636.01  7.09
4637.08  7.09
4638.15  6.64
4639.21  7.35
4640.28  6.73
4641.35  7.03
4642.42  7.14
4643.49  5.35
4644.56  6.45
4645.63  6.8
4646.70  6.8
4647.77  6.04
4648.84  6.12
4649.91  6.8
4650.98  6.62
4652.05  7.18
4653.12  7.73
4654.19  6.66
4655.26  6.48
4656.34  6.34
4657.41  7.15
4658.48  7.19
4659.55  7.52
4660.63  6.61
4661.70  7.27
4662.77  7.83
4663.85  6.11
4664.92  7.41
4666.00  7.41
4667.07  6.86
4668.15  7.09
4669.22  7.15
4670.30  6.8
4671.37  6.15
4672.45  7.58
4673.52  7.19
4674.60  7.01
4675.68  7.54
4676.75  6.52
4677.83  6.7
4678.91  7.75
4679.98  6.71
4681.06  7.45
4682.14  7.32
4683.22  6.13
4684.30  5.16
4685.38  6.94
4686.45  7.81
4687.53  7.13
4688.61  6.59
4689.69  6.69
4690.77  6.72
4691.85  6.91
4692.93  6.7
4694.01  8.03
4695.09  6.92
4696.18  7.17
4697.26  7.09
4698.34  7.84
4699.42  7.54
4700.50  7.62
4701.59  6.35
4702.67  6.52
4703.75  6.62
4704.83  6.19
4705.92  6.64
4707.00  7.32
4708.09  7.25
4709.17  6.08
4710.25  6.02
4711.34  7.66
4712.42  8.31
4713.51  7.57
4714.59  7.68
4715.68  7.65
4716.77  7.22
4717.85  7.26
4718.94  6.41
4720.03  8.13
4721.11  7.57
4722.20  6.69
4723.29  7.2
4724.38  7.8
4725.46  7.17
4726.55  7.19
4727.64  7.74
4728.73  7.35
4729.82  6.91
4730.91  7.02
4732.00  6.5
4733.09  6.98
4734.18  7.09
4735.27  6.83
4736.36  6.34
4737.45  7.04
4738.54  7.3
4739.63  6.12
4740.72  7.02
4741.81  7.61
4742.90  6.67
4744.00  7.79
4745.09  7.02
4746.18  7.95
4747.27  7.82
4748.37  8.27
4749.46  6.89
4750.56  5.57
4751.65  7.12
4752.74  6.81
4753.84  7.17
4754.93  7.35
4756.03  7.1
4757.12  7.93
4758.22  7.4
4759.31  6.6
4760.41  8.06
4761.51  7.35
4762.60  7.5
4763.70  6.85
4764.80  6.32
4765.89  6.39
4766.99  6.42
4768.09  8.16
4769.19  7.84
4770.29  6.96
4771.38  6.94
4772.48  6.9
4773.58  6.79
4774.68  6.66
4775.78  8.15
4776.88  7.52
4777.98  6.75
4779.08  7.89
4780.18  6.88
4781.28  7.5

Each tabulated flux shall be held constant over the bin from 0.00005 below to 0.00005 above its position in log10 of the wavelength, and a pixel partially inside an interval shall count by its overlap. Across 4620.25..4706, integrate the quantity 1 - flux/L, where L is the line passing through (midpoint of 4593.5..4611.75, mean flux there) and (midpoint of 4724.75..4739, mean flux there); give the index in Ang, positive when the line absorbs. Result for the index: 1.7 Ang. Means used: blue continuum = 7.1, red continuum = 7.04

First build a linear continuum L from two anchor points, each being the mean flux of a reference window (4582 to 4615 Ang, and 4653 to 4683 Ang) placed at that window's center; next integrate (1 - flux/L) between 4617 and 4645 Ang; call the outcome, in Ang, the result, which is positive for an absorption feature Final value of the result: 0.07 Ang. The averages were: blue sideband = 7.01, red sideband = 7.03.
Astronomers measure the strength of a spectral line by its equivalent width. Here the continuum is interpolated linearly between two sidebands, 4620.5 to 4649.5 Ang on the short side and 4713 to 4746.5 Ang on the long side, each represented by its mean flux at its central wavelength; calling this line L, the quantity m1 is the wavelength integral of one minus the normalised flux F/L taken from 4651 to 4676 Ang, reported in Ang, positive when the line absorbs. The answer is -0.3 Ang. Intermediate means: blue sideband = 6.86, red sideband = 7.18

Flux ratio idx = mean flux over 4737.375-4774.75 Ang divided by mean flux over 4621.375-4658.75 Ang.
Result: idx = 1.04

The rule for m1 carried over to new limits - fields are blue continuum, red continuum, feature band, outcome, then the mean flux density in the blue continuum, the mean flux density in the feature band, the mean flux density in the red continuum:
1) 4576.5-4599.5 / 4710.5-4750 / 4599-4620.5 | -0.9 Ang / 6.87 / 7.23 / 7.26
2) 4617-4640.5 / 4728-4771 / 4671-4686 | 0.5 Ang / 7.1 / 6.88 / 7.12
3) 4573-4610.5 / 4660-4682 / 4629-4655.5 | 0.9 Ang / 6.9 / 6.77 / 7.06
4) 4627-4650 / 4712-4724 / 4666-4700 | 0.5 Ang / 6.73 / 7.01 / 7.42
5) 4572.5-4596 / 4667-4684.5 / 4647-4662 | 0.2 Ang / 6.88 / 6.83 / 6.92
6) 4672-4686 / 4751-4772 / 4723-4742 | 0.1 Ang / 6.93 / 7.06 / 7.17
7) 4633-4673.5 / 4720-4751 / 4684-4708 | 0.2 Ang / 6.87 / 6.96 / 7.15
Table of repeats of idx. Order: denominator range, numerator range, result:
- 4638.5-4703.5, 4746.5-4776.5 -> 1.03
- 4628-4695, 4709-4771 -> 1.04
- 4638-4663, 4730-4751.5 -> 1.03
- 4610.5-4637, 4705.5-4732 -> 1.00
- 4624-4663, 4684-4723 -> 1.03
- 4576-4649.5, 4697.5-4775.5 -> 1.02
